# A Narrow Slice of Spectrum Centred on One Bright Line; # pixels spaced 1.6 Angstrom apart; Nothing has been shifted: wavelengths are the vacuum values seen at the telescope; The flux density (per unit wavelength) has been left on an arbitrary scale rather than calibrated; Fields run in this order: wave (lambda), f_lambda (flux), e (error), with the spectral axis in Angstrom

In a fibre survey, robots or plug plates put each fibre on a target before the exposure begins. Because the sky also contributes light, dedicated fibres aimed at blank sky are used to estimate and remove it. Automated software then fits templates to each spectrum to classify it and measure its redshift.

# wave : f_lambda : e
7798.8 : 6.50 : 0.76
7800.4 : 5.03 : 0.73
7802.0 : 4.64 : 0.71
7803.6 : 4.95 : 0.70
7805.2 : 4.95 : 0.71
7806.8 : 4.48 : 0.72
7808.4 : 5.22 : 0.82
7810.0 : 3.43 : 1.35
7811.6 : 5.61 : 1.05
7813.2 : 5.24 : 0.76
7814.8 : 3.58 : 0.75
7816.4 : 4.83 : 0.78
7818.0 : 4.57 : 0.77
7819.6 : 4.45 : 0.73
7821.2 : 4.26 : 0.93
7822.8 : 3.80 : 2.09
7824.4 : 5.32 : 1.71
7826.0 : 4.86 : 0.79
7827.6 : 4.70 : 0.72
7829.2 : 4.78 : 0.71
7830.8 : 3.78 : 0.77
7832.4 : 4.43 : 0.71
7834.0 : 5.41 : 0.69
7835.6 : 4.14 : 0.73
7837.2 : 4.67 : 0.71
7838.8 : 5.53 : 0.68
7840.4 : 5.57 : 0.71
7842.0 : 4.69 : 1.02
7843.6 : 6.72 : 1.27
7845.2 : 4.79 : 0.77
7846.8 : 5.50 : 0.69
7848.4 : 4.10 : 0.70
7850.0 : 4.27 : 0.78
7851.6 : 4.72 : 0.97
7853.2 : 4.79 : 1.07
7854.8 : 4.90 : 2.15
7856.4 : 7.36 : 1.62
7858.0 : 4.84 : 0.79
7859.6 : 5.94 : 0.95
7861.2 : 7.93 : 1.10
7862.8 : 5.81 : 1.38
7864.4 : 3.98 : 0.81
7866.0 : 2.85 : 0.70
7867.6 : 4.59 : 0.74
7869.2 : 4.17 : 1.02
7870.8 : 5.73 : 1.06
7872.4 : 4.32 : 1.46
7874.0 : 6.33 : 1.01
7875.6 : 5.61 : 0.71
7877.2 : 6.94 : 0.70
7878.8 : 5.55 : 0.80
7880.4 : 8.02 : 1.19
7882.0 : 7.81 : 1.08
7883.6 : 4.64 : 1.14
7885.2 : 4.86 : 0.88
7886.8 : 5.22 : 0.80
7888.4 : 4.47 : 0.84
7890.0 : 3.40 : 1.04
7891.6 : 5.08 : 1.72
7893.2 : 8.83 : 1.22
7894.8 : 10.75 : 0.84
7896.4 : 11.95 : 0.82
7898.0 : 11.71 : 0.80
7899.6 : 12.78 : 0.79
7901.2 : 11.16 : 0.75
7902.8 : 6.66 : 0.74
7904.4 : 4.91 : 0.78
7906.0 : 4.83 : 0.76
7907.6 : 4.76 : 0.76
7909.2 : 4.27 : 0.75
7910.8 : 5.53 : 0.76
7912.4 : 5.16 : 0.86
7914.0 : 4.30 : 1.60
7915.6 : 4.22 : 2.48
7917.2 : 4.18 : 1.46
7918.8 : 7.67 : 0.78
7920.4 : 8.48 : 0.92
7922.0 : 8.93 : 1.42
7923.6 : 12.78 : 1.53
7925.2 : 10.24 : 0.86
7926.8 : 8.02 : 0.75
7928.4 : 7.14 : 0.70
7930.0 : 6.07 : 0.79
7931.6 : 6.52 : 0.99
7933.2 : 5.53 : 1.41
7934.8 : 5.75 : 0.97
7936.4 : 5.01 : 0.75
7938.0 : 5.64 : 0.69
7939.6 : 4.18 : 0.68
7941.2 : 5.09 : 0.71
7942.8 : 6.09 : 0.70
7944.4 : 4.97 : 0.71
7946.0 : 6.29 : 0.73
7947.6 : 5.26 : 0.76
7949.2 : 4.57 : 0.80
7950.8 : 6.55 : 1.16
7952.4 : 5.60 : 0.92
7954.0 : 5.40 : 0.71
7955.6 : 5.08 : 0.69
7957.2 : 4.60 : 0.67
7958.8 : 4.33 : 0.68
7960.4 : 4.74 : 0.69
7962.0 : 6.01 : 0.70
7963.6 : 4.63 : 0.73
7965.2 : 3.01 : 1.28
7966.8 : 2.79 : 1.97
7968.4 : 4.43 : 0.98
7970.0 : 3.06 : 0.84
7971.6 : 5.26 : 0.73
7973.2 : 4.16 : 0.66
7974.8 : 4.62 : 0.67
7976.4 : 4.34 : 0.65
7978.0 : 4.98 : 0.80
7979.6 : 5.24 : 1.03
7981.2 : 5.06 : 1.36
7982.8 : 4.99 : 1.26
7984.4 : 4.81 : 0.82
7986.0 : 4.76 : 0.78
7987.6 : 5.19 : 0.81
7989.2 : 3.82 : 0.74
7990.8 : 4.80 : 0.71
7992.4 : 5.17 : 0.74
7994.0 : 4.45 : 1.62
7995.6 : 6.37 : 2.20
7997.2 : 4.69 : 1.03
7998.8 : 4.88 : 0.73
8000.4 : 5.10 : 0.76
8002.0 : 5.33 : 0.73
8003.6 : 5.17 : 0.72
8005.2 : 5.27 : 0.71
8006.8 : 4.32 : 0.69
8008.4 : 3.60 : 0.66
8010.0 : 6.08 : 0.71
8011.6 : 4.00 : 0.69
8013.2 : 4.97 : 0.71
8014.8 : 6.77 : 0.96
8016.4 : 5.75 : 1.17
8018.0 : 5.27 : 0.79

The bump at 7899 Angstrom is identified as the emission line H-alpha 6563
